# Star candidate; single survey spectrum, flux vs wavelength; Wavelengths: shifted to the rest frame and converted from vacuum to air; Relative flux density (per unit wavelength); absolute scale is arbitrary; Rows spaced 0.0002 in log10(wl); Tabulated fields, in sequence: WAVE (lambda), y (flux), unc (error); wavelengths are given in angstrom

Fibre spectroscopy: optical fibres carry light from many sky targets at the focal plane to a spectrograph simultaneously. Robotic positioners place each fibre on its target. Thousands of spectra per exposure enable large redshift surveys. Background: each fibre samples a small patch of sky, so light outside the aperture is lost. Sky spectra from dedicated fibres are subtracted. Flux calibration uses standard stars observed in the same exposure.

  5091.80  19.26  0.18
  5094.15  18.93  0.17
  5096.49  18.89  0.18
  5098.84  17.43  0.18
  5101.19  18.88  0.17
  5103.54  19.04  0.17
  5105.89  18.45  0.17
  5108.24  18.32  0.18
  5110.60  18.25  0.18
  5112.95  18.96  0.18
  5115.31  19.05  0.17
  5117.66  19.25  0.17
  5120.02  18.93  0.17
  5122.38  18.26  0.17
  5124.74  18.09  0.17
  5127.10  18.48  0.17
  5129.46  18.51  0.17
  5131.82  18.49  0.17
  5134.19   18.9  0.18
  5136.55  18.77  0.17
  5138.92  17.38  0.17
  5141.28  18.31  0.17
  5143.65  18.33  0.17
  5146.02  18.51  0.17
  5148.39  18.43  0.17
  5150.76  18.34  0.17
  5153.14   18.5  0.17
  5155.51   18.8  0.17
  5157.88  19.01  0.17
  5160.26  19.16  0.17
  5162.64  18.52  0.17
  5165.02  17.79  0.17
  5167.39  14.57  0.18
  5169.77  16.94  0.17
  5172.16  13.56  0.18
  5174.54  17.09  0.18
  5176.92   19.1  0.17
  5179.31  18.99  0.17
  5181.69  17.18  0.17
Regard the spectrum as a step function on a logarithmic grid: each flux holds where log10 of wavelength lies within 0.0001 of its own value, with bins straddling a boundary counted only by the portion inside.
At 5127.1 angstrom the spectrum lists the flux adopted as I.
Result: 18.48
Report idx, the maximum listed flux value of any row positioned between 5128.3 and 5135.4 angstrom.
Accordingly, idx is 18.9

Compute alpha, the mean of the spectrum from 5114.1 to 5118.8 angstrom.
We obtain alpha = 19.2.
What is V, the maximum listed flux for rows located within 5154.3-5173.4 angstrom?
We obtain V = 19.16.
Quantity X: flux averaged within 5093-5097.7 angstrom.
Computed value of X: 18.9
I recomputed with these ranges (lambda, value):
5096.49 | 18.89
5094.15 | 18.93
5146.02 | 18.51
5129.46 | 18.51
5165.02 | 17.79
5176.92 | 19.1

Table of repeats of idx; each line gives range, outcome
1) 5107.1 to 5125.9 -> 19.25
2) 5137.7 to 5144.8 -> 18.33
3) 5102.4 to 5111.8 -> 19.04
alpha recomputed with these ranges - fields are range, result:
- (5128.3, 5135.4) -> 18.6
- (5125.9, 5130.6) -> 18.5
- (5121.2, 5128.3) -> 18.3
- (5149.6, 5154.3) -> 18.4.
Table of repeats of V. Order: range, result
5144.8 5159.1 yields 19.01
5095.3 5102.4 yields 18.89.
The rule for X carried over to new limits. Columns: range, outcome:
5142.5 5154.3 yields 18.4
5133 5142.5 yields 18.3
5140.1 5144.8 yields 18.3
